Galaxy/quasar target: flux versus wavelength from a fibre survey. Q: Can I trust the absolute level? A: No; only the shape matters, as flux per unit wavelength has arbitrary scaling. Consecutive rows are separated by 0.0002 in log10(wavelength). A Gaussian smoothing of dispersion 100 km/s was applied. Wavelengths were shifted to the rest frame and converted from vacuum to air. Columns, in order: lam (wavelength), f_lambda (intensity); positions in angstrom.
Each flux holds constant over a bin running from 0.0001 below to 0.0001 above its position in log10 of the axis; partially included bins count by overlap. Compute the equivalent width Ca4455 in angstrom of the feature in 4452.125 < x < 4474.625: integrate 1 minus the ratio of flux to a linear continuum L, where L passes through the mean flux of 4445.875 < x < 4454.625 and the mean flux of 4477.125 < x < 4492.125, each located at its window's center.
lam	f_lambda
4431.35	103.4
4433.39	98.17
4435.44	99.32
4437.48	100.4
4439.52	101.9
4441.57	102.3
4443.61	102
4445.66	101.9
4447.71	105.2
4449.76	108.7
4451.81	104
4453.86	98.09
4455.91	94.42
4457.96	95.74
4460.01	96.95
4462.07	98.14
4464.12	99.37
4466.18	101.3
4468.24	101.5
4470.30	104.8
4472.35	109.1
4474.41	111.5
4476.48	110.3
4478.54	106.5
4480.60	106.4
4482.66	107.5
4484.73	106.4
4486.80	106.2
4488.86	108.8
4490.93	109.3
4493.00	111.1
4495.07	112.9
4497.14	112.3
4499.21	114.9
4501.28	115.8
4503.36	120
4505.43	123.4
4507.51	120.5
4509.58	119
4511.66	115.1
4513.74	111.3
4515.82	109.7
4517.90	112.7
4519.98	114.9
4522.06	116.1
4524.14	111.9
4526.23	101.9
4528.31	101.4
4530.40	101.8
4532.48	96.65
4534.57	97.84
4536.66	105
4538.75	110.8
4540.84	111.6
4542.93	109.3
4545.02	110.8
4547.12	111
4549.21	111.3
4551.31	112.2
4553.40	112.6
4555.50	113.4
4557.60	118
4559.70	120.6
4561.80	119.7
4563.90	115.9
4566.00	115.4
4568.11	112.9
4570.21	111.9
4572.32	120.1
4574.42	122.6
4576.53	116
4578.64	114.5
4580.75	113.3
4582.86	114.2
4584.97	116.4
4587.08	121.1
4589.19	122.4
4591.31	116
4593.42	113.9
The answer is 1.0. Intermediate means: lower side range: 104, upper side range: 107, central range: 101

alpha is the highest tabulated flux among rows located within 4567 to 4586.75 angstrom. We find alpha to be 122.6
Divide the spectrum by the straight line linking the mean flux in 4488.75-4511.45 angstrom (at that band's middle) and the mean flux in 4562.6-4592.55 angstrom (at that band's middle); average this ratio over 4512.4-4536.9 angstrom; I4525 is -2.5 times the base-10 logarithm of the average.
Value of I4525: 0.09 mag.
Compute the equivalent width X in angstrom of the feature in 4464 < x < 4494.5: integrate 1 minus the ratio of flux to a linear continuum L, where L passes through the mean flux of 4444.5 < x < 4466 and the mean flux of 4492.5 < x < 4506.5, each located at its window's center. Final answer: 0.5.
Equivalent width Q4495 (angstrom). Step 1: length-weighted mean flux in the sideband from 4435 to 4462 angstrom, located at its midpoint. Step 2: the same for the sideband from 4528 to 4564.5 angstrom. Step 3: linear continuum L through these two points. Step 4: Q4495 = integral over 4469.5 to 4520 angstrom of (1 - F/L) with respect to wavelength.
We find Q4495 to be -3.3 angstrom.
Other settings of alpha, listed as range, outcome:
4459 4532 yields 123.4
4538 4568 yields 120.6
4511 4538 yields 116.1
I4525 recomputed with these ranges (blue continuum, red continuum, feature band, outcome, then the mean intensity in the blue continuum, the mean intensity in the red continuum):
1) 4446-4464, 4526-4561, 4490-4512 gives -0.110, 100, 109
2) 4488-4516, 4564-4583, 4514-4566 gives 0.046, 115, 116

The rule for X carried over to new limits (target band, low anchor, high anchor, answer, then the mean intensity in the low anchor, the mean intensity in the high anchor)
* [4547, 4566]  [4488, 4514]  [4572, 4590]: 0.3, 115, 118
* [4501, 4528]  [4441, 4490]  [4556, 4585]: -1.2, 104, 116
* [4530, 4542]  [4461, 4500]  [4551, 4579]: 1.0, 107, 116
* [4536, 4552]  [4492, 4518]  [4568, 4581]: 0.8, 115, 116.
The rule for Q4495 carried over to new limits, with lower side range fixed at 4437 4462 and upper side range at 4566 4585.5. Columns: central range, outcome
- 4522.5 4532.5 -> 0.5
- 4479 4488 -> -0.2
